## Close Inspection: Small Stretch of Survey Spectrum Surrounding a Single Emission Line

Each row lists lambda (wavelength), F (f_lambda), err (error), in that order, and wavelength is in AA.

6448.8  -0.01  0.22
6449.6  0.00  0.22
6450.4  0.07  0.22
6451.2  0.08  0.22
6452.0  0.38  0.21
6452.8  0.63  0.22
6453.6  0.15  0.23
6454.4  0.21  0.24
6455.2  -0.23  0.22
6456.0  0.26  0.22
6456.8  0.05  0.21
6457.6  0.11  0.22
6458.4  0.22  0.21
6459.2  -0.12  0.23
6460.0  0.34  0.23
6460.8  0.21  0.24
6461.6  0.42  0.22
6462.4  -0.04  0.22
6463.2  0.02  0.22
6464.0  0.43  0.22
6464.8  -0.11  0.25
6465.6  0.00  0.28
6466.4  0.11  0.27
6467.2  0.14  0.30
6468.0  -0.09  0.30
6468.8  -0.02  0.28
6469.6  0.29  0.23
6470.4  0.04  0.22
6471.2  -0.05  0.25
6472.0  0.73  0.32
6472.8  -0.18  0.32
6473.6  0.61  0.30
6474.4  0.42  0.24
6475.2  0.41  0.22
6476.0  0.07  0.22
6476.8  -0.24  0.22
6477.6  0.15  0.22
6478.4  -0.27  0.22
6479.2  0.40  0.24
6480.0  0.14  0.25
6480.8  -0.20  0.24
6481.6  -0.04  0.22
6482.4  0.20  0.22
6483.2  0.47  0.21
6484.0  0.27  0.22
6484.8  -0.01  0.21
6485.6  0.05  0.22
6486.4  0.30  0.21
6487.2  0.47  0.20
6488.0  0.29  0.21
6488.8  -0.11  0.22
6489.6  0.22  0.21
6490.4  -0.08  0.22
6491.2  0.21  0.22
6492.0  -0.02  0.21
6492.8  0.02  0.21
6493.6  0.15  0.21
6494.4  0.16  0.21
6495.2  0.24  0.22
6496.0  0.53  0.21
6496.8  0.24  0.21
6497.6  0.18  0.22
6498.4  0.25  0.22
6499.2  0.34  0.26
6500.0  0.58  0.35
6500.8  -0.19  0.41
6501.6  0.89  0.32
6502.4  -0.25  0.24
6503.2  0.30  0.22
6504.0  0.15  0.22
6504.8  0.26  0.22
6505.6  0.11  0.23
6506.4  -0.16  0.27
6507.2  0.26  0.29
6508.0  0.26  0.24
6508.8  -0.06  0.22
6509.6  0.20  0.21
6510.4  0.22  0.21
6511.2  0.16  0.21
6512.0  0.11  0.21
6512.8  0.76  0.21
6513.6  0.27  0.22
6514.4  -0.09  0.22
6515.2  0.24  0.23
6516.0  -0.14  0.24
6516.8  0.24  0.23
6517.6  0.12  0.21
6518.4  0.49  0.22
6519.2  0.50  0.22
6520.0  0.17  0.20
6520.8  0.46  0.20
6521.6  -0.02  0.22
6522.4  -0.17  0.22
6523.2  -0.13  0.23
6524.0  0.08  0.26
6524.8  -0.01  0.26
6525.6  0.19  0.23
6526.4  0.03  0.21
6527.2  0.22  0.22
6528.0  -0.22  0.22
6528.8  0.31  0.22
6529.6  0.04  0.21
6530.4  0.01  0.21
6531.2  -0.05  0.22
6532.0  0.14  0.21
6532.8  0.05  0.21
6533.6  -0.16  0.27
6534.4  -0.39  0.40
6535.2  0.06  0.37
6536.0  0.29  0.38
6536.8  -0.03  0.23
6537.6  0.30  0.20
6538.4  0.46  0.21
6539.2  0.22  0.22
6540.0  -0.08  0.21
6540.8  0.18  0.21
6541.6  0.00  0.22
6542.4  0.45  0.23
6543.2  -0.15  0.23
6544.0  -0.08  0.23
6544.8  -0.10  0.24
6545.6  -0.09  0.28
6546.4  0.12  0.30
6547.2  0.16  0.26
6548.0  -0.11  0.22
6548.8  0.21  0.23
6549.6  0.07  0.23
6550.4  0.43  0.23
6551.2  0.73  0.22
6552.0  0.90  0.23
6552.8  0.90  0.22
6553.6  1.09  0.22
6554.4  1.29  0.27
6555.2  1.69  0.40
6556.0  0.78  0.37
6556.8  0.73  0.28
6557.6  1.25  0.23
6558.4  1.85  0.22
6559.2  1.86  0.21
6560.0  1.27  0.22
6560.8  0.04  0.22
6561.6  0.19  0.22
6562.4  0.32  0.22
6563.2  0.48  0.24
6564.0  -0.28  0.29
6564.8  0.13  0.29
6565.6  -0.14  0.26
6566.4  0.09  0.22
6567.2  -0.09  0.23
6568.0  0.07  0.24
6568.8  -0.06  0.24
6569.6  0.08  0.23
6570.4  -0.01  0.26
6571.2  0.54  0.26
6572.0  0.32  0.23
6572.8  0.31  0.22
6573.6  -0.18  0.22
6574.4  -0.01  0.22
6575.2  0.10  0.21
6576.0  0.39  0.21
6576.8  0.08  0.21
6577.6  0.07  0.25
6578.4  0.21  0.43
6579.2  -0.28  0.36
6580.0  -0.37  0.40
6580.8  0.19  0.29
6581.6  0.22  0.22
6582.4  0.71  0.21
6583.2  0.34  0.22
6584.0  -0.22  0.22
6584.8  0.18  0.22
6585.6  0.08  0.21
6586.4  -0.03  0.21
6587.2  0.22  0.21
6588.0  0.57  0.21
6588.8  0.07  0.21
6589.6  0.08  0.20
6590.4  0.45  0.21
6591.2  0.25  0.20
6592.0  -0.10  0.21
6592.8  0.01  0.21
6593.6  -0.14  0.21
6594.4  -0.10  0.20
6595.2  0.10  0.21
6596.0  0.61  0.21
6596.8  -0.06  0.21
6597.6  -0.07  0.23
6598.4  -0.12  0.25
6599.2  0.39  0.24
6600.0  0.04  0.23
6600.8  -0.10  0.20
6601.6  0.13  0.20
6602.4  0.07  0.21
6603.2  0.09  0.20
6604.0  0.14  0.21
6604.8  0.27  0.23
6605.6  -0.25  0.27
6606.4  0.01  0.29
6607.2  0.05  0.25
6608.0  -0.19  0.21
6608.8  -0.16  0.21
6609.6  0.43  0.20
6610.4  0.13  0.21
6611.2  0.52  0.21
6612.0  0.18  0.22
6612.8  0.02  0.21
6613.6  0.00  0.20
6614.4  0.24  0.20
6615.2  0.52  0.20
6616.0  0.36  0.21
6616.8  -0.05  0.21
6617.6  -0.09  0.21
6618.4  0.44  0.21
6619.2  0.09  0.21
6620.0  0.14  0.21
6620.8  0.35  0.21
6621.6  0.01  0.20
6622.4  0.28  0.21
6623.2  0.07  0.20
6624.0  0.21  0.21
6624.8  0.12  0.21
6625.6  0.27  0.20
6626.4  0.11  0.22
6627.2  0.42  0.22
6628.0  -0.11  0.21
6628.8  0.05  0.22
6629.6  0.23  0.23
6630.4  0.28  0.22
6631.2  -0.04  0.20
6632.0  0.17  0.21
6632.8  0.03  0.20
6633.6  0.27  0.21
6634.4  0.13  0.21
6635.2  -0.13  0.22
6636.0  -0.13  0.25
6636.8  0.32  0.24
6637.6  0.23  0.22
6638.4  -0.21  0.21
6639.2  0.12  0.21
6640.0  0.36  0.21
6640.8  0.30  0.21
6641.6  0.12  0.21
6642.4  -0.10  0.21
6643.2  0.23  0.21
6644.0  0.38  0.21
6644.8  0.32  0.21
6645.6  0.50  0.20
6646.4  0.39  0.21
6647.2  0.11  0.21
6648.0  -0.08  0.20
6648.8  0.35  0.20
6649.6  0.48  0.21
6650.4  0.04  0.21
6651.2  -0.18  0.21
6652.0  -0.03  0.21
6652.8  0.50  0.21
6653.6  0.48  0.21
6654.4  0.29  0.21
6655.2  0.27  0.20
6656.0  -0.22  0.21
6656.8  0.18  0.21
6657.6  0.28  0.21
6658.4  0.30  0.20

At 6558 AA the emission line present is [O II]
